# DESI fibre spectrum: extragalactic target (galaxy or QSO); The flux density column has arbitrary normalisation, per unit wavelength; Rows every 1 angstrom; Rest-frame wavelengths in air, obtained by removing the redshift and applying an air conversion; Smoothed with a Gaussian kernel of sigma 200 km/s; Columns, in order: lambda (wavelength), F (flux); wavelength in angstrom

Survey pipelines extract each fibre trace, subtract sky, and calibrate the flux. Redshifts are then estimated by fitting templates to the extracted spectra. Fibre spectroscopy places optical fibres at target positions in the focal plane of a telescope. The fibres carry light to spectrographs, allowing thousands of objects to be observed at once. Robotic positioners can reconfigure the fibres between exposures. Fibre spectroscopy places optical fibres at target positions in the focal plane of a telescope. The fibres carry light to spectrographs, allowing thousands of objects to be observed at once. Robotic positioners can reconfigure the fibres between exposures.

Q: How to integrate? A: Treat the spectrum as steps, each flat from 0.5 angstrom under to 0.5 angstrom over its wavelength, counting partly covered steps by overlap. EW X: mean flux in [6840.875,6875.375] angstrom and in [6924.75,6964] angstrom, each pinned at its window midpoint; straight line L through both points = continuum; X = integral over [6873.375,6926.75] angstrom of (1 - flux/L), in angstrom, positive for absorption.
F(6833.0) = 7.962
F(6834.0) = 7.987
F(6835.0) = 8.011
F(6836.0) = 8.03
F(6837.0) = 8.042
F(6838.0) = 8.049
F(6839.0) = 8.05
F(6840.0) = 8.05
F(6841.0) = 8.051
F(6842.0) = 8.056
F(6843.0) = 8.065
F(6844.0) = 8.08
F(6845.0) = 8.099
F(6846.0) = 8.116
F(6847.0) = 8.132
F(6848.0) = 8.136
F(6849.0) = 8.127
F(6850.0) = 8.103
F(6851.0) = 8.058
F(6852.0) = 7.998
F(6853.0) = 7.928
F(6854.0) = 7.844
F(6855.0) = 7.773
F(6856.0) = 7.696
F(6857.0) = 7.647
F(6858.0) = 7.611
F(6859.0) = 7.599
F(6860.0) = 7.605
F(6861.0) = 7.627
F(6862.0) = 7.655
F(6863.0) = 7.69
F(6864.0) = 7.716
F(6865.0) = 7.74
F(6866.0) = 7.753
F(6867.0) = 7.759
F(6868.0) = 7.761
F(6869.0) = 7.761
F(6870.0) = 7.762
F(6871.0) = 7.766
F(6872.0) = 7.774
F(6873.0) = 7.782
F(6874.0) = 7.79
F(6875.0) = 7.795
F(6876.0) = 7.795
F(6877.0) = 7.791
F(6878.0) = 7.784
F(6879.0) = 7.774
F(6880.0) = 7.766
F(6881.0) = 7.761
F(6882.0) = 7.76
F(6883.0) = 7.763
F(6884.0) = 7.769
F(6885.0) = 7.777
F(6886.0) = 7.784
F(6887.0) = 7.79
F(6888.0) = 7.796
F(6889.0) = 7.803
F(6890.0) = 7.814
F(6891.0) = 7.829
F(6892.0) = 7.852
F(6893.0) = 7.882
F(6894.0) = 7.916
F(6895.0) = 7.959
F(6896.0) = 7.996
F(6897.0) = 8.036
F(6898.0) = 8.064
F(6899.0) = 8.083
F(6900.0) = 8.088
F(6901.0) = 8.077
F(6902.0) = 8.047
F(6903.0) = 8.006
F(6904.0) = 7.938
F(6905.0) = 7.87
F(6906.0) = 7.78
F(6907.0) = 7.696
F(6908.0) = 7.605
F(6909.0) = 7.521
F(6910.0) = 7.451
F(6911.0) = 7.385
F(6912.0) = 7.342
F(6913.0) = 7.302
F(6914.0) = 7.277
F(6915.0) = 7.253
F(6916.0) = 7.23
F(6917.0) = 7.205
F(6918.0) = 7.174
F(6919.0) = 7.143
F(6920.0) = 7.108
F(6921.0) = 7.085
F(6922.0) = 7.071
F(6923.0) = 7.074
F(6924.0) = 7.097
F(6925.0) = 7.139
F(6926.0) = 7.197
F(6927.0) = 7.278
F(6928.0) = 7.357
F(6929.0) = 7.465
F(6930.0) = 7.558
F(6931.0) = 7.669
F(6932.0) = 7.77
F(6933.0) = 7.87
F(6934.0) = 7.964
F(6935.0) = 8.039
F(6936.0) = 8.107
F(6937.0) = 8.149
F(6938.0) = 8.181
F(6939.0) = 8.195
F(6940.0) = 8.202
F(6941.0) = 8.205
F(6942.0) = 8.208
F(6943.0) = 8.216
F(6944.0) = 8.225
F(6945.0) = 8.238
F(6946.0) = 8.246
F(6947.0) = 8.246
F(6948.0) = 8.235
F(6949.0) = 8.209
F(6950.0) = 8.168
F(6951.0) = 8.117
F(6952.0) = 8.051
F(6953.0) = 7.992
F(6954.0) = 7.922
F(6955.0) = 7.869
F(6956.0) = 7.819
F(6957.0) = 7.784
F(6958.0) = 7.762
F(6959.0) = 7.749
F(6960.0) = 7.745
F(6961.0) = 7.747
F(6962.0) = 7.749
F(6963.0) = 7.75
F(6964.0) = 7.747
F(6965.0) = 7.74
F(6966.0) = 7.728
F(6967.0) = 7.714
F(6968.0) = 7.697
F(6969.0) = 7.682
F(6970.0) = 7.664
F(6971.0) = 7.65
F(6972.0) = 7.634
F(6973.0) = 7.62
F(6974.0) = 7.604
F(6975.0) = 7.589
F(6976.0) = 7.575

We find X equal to 1.6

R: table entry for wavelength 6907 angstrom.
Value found 7.696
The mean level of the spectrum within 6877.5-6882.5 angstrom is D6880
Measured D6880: 7.77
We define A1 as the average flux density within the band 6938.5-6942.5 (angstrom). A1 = 8.2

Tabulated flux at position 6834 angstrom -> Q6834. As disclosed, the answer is 7.987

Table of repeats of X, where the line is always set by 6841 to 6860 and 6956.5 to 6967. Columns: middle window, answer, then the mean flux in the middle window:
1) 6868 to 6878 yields 0.2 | 7.78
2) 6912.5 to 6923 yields 0.9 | 7.18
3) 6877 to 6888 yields 0.2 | 7.77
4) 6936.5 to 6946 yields -0.5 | 8.2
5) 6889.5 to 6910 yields -0.1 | 7.89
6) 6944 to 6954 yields -0.5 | 8.16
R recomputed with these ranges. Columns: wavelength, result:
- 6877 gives 7.791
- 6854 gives 7.844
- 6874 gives 7.79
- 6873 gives 7.782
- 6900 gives 8.088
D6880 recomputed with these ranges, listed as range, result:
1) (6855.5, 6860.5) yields 7.63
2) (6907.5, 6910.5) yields 7.53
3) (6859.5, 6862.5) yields 7.63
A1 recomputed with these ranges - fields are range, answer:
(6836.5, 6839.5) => 8.05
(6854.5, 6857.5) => 7.71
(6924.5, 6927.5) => 7.2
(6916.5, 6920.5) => 7.16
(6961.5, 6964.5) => 7.75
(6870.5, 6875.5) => 7.78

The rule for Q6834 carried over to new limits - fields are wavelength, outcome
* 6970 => 7.664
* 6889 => 7.803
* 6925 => 7.139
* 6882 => 7.76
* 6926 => 7.197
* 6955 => 7.869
